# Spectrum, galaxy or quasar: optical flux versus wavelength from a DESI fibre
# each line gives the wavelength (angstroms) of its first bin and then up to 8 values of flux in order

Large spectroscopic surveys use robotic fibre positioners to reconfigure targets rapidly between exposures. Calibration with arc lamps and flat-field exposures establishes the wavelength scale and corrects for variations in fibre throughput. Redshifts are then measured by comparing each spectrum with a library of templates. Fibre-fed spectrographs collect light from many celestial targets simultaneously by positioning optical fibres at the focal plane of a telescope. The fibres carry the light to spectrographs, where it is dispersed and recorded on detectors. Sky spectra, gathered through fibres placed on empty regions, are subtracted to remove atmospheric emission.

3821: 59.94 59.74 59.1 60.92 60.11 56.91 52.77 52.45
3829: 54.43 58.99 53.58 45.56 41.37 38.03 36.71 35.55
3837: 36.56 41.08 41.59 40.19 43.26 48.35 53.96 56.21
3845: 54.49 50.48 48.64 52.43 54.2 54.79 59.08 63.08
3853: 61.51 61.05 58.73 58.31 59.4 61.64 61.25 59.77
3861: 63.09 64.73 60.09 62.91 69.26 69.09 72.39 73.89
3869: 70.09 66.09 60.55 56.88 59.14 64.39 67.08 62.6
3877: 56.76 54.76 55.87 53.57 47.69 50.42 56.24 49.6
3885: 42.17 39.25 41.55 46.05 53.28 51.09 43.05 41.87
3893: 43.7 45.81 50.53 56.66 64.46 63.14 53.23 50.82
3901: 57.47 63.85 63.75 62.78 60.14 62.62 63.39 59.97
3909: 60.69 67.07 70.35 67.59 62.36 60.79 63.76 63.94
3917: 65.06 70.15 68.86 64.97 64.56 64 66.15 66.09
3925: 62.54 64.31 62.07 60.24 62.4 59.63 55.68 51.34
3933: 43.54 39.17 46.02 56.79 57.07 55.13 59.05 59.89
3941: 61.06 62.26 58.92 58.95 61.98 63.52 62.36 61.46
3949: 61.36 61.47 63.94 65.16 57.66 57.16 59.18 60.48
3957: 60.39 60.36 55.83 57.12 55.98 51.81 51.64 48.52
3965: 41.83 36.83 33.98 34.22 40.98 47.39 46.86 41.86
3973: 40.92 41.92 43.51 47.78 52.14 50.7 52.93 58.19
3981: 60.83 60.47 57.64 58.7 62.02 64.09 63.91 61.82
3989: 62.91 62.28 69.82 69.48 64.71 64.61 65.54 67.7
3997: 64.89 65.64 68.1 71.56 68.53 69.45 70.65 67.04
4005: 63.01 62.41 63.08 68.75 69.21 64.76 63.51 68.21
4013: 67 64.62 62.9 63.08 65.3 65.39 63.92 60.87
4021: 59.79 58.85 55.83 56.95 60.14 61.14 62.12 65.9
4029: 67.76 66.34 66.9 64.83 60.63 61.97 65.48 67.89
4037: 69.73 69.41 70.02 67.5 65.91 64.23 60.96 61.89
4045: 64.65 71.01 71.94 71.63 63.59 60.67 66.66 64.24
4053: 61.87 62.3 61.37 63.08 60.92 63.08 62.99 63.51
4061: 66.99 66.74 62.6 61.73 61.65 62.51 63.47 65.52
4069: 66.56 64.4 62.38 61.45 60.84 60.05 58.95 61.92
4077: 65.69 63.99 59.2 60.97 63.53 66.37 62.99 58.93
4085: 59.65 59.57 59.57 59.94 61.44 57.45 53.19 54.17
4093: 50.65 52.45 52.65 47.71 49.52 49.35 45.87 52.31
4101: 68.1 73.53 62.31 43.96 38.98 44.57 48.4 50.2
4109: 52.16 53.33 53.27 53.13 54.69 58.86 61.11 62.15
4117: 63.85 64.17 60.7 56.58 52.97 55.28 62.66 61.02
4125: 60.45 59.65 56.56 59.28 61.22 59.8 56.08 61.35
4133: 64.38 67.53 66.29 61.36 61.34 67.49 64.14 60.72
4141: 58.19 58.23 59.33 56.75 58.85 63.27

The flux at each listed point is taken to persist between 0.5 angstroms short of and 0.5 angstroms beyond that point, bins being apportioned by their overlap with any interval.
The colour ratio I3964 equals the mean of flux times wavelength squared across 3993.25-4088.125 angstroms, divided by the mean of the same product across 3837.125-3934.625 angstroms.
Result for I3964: 1.2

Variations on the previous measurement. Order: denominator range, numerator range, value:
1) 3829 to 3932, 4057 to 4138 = 1.15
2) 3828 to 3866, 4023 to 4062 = 1.34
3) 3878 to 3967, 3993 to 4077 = 1.20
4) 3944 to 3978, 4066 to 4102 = 1.20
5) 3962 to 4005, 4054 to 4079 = 1.16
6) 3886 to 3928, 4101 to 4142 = 1.10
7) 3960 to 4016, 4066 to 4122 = 1.04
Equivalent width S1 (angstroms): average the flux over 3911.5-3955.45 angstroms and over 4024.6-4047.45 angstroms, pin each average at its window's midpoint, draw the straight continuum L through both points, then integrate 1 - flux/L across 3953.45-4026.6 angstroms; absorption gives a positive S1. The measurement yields 5.4 angstroms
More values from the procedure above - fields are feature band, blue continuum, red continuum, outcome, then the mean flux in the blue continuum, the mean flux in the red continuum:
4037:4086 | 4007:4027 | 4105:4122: -3.60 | 63.1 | 55.1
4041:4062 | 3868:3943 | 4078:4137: -2.51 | 57.9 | 57.5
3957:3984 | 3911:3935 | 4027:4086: 5.59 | 61.1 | 64.1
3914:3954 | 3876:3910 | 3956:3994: -4.90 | 53.9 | 53.6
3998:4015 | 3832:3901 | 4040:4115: -2.60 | 54.2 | 59.7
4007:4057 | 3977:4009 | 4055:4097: -1.75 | 63.8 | 60.6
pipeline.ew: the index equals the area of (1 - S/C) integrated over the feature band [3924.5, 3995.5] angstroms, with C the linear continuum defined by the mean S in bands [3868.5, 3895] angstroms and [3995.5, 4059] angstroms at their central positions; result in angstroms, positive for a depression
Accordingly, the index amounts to 4.0 angstroms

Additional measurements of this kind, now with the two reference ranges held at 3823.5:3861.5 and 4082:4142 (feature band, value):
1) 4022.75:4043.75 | -3.2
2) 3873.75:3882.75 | -0.6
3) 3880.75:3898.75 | 1.3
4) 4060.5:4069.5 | -1.2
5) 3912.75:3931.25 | -3.4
